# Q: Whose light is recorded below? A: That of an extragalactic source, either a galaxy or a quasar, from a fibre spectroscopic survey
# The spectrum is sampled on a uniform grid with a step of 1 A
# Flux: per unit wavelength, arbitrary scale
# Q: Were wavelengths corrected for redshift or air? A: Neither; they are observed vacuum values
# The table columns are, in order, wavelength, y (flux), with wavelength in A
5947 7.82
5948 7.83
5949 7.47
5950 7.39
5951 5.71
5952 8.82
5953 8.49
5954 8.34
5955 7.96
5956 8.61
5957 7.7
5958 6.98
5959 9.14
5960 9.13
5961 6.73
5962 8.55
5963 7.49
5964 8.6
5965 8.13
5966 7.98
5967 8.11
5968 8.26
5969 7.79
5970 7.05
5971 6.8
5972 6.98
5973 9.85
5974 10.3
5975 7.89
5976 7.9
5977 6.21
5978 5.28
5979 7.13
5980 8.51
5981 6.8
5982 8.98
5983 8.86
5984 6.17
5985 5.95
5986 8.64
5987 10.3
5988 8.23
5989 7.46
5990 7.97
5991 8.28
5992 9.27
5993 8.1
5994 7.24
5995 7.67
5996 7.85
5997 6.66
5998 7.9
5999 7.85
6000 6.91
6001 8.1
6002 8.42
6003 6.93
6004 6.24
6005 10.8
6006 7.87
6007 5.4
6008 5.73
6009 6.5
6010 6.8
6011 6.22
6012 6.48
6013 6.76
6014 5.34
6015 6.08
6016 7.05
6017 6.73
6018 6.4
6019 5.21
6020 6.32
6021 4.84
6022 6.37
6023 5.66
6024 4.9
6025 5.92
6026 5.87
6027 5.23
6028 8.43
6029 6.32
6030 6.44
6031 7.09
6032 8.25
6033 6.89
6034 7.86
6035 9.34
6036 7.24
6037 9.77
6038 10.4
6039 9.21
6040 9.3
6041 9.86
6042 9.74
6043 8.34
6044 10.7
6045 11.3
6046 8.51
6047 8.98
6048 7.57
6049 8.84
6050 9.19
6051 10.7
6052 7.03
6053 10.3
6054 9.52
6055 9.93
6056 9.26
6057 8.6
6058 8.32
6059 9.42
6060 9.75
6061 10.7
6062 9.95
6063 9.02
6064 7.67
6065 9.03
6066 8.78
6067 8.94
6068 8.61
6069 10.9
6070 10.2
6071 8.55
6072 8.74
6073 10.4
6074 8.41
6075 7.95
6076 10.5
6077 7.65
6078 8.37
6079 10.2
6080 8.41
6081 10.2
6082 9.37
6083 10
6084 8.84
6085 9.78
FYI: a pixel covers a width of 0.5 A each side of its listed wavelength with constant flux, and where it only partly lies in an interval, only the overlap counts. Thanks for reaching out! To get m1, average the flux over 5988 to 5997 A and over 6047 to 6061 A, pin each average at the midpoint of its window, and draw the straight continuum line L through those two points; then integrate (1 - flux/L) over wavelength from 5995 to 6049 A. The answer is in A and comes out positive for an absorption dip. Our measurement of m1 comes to 7.0 A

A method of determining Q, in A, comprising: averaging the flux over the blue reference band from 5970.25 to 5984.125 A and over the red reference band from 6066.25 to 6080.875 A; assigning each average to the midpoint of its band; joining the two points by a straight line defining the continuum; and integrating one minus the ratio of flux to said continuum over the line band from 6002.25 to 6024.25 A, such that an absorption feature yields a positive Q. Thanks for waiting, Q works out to 4.8 A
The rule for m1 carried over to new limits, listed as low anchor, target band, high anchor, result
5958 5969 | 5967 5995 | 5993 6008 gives -0.1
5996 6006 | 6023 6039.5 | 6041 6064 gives 2.5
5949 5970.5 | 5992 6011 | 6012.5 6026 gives -2.5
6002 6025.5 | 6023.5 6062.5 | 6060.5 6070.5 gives -2.2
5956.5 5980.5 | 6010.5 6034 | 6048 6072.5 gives 6.3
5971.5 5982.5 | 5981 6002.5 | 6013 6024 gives -2.3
